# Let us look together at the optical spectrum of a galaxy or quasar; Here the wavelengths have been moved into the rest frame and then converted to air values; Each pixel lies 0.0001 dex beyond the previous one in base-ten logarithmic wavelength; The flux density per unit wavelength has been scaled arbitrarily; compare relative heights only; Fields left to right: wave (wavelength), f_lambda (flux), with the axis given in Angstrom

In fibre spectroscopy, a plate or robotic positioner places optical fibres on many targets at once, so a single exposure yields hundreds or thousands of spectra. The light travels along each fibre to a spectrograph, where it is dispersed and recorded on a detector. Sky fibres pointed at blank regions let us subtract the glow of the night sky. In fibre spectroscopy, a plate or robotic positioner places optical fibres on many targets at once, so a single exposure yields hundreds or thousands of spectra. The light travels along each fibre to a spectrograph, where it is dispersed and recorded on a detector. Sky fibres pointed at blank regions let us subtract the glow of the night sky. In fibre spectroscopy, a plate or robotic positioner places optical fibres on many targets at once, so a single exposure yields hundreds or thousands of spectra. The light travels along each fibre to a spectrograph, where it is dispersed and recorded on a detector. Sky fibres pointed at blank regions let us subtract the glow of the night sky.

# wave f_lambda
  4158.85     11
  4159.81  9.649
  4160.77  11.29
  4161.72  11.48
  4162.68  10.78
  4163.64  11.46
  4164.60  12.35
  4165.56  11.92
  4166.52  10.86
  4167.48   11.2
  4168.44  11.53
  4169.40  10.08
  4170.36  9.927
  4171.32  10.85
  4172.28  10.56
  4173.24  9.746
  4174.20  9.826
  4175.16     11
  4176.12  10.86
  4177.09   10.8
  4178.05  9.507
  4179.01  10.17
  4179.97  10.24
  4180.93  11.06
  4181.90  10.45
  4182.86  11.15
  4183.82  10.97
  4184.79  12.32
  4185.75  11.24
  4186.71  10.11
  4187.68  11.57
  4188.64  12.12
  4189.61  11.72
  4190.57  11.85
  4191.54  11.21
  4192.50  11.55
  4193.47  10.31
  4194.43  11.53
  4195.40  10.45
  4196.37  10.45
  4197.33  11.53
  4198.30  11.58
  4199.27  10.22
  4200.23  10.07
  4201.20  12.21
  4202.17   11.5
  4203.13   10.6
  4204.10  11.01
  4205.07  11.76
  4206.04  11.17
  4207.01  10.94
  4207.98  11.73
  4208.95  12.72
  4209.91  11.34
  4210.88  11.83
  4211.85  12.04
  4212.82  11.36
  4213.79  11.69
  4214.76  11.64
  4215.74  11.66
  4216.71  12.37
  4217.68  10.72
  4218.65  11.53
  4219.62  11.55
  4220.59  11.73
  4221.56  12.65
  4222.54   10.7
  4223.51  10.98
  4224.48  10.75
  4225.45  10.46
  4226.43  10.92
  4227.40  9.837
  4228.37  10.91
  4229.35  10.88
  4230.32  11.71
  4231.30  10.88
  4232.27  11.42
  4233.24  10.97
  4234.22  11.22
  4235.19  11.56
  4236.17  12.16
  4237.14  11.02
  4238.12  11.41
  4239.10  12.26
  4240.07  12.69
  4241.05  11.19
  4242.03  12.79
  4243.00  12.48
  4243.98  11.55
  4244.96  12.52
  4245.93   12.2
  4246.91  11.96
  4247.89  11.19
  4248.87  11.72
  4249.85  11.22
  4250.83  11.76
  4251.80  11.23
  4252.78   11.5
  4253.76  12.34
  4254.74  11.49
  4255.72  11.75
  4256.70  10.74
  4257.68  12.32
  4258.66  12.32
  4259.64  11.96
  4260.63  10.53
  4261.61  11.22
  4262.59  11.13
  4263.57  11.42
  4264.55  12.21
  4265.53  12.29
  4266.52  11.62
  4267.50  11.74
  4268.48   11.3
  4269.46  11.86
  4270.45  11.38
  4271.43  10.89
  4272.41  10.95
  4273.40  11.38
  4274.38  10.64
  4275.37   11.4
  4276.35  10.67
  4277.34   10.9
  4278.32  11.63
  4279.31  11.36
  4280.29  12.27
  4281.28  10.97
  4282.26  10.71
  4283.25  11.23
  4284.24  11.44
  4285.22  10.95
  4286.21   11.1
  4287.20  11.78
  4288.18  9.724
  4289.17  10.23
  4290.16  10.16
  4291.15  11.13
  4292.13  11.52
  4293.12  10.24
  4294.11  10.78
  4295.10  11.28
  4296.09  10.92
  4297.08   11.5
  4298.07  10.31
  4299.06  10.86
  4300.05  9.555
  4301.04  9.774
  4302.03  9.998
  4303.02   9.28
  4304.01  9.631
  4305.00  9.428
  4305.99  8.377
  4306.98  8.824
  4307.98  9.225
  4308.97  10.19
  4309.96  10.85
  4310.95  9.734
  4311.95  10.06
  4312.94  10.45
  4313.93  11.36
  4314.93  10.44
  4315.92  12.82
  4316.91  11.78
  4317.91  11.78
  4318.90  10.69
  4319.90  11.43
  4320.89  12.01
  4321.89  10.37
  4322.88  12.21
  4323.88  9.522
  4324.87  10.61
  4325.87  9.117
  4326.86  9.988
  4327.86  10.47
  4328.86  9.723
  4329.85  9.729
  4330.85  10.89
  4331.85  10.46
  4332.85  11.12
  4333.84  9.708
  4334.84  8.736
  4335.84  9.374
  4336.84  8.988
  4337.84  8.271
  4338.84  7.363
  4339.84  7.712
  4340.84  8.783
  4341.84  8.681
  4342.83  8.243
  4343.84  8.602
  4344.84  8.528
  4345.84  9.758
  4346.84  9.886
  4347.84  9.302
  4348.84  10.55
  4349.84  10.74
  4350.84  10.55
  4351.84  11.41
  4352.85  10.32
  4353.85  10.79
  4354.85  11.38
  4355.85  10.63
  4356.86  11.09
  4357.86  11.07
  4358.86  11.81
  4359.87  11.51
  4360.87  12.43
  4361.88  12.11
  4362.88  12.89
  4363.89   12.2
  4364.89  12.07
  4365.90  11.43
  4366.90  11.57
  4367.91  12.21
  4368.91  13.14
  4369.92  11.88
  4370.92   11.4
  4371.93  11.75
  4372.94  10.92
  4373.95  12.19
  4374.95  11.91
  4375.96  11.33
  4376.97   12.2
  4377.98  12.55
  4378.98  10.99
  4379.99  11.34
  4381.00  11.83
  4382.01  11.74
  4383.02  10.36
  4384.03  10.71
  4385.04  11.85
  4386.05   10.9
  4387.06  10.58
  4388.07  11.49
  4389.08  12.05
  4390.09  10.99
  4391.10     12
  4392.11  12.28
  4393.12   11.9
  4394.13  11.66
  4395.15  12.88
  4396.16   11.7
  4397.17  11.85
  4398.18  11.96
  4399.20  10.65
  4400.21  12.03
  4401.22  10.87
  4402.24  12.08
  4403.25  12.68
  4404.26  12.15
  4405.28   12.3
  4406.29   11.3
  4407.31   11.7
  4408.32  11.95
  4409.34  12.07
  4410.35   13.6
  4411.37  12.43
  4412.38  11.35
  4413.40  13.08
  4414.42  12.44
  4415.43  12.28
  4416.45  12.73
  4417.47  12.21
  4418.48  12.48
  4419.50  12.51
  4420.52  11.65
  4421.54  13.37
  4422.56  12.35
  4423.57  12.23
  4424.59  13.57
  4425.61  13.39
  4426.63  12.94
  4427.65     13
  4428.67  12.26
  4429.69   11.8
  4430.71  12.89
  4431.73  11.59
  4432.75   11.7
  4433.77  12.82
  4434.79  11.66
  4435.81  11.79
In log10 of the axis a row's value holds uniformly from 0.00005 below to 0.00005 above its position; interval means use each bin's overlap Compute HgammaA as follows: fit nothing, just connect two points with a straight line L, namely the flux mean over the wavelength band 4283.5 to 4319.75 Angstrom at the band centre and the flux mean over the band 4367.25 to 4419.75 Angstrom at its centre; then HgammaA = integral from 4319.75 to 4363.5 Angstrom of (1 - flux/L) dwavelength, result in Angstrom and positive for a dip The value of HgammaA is 3.6 Angstrom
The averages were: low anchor 10.5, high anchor 11.9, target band 10.2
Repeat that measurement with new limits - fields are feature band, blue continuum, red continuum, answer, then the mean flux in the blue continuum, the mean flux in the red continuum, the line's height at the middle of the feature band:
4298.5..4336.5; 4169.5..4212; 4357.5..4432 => 4.4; 11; 12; 11.6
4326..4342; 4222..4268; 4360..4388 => 3.1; 11.5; 11.7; 11.7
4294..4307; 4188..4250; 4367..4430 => 1.8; 11.4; 12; 11.7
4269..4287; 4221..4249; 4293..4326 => -0.5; 11.5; 10.5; 10.9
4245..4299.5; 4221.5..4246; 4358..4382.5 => 1.2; 11.4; 11.9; 11.6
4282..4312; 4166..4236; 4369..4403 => 2.7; 11.1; 11.6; 11.4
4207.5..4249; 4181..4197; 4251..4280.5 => -0.8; 11.2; 11.5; 11.3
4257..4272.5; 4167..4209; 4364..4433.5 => -0.3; 11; 12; 11.3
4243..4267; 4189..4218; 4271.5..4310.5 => -1.7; 11.4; 10.6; 10.9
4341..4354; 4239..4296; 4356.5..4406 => 2.1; 11.4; 11.7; 11.7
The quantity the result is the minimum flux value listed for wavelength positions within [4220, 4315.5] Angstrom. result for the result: 8.377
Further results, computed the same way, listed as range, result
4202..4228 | 9.837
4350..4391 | 10.32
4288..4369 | 7.363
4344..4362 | 8.528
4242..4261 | 10.53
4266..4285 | 10.64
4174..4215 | 9.507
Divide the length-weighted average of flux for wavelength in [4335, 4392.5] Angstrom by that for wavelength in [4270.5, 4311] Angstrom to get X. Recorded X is 1.0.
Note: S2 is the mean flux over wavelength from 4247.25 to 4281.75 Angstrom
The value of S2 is 11.5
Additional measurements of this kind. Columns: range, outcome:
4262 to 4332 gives 10.8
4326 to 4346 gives 9.24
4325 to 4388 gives 10.7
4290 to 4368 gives 10.4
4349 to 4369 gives 11.5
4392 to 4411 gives 12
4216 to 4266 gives 11.5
